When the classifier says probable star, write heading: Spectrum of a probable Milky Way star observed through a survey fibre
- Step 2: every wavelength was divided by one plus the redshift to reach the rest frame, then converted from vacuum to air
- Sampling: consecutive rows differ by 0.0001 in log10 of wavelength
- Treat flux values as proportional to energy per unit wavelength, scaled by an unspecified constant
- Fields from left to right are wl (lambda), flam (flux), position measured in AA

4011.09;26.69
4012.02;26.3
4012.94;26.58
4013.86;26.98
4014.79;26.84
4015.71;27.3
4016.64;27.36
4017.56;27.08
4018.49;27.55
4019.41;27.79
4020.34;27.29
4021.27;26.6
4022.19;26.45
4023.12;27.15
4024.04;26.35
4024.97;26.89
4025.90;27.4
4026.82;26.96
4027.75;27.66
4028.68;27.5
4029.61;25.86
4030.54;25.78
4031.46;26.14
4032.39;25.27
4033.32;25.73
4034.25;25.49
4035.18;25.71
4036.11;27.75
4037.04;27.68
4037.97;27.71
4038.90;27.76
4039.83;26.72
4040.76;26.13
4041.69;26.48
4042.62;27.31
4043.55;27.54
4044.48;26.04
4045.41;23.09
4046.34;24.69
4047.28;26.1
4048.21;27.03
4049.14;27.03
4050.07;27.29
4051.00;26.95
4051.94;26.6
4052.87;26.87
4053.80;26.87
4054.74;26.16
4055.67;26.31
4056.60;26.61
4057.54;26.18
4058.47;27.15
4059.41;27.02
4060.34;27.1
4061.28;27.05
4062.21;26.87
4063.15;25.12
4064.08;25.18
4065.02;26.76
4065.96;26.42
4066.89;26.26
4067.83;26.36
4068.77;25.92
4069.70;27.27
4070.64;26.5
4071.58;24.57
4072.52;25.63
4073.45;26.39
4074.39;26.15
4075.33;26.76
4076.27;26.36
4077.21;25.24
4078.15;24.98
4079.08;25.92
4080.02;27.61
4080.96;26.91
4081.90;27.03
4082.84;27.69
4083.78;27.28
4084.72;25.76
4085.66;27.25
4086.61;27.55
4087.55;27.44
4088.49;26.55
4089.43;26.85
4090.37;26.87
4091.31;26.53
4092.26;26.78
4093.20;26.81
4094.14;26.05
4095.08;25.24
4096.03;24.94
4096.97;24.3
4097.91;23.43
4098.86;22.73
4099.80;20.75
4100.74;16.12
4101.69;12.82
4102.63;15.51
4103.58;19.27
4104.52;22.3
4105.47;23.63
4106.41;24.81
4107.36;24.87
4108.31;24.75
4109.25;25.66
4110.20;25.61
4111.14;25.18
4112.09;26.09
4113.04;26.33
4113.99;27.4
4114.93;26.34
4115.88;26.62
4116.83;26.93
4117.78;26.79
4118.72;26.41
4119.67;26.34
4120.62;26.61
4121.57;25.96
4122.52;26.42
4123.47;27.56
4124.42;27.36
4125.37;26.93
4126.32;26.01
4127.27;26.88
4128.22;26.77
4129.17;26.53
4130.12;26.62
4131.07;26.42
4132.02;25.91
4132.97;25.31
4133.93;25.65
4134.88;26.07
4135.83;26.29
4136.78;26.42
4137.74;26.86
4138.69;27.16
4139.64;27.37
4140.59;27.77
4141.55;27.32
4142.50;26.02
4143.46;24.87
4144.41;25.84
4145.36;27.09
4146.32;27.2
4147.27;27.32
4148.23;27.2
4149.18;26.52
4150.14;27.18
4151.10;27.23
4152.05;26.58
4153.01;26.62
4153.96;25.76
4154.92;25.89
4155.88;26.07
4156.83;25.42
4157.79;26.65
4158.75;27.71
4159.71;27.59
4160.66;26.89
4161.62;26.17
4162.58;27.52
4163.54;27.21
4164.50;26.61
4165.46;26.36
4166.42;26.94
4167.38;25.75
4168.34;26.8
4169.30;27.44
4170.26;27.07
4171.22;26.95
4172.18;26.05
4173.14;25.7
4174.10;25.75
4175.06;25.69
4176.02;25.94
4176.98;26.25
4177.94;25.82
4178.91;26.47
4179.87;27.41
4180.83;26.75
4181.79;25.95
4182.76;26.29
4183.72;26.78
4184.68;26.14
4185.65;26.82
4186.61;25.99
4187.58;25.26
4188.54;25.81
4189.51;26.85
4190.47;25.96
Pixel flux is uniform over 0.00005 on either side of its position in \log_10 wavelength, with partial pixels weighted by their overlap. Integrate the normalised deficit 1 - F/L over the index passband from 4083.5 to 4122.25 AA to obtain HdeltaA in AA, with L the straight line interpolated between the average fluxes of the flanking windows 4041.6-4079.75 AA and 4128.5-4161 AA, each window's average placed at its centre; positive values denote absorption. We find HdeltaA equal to 2.5 AA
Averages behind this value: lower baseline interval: 26.3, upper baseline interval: 26.6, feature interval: 24.8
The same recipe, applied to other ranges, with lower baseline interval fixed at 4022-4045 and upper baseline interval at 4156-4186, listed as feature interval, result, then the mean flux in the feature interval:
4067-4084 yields 0.19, 26.4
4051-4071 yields 0.11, 26.5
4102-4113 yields 1.33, 23.4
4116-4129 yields -0.04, 26.7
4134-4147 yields -0.02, 26.6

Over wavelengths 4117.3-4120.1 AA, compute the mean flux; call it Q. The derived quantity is 26.6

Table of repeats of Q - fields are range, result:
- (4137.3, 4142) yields 27.3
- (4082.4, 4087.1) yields 27.1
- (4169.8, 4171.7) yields 27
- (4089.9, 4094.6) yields 26.6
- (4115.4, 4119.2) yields 26.7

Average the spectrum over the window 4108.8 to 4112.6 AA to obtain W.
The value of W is 25.6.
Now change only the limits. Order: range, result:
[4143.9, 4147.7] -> 26.9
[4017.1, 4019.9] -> 27.5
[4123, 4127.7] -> 26.9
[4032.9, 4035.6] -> 25.6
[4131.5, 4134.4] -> 25.6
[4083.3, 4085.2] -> 26.5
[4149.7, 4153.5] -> 26.9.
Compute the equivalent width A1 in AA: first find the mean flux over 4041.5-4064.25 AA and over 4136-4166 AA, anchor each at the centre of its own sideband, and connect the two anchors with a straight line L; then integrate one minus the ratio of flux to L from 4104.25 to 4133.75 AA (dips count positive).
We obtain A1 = 0.6 AA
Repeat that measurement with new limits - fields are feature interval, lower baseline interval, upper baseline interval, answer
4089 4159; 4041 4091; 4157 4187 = 2.6 AA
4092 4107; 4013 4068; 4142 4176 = 2.5 AA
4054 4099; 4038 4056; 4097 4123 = -1.7 AA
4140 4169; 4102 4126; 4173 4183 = -1.0 AA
